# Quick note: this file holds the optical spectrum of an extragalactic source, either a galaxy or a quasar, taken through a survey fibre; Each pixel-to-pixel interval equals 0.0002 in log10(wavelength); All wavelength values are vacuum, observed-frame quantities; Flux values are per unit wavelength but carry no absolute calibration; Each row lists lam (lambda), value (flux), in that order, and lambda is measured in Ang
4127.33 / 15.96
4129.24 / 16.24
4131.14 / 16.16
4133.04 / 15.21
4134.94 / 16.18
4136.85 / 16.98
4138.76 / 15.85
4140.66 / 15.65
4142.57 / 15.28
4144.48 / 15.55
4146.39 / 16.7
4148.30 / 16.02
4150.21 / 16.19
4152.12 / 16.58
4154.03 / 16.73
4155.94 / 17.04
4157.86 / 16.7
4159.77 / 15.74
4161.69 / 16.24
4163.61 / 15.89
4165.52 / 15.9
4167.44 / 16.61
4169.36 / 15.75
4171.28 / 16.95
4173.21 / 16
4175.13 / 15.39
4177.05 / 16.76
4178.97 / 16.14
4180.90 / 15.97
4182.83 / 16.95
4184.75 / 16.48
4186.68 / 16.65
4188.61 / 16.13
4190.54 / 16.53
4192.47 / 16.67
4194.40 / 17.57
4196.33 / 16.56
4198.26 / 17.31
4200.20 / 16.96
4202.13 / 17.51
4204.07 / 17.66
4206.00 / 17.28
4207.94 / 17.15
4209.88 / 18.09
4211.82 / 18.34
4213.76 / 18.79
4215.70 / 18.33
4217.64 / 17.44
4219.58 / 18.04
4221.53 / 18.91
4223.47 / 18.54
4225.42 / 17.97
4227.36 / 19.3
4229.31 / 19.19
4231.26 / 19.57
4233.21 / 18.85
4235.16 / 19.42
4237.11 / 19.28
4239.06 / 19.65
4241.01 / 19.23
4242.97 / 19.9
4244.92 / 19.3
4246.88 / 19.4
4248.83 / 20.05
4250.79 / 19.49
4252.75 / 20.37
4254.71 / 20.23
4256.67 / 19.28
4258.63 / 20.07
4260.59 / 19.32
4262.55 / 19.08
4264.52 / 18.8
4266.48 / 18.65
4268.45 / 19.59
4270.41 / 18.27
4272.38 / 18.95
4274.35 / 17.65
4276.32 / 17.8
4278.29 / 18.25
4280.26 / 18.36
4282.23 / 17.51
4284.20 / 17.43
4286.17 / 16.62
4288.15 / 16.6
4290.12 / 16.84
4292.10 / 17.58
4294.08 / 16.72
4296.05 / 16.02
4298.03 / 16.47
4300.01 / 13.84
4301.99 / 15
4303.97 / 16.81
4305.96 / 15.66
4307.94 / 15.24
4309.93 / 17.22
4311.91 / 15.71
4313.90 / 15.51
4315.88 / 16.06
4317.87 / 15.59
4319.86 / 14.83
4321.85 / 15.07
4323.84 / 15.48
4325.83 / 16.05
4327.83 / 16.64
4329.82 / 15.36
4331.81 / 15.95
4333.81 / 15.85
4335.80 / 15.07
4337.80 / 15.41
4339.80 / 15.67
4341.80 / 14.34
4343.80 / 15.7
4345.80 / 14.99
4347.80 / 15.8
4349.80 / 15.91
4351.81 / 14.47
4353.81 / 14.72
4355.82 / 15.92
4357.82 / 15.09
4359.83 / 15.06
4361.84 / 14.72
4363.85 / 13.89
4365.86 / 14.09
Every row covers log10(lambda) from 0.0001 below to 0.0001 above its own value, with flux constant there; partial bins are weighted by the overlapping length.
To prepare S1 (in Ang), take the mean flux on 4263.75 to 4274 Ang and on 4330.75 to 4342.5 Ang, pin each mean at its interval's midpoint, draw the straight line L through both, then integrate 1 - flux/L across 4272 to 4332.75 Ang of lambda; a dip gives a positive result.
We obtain 2.6 Ang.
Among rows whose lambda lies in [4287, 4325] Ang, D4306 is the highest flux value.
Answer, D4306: 17.58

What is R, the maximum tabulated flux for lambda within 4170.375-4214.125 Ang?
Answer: 18.79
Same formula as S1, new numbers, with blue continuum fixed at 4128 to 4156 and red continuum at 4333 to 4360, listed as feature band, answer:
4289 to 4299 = -0.8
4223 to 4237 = -2.9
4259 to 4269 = -2.2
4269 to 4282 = -2.2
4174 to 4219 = -3.3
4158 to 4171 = -0.1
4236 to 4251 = -3.7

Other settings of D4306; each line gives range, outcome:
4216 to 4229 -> 19.3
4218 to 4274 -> 20.37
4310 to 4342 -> 16.64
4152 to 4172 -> 17.04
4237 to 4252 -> 20.05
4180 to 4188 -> 16.95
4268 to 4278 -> 19.59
